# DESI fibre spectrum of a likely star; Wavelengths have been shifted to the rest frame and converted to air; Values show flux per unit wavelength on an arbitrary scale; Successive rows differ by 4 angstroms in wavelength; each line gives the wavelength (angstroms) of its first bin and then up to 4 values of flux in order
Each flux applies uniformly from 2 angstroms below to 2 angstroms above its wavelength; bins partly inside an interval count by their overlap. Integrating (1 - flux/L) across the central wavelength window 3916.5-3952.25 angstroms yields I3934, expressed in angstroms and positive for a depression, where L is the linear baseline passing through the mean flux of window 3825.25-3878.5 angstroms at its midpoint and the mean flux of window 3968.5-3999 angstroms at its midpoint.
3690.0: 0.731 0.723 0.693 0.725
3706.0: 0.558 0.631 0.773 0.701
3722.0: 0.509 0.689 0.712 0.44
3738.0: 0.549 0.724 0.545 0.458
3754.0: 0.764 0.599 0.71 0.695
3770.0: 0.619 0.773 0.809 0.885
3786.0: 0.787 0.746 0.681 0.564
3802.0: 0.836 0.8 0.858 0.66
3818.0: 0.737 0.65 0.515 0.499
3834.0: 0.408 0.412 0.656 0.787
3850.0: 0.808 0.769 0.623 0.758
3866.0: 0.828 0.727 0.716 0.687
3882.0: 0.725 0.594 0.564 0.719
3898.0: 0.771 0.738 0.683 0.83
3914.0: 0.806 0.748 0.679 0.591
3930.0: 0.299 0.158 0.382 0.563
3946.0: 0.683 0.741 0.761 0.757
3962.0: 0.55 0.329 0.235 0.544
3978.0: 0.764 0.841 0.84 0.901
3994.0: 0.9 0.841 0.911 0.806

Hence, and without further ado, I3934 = 8.7 angstroms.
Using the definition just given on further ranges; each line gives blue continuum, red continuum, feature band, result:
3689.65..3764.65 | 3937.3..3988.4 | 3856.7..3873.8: -2.87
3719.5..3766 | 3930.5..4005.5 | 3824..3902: -3.96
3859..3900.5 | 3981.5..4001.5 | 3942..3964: 3.45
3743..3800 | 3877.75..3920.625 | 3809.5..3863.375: 4.34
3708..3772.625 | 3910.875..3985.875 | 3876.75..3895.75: -1.67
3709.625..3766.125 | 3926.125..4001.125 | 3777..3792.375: -4.27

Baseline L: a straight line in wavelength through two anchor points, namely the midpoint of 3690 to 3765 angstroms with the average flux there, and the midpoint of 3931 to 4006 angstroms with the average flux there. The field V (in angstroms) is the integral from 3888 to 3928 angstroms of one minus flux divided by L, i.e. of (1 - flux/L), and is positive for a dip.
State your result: -4.0 angstroms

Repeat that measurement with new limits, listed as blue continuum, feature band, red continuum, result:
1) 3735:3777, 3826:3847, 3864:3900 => 4.4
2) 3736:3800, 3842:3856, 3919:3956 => -3.5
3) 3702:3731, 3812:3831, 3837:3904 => 1.9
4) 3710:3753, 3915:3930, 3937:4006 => 0.9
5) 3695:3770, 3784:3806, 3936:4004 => -2.7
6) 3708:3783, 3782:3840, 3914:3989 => -2.1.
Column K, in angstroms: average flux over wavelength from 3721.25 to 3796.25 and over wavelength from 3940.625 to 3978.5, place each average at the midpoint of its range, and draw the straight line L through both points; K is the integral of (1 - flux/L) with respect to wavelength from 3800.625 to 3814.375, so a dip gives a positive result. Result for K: -3.2 angstroms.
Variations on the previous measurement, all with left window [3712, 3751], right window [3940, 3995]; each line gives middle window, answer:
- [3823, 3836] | 3.0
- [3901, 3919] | -3.0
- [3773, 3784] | -3.6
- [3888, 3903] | -1.0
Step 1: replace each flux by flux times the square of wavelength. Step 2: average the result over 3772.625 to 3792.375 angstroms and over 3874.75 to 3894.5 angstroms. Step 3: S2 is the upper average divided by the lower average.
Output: 0.9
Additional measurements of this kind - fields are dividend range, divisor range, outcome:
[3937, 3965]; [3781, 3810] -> 0.90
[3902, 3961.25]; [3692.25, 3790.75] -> 1.02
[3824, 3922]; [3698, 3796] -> 1.09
